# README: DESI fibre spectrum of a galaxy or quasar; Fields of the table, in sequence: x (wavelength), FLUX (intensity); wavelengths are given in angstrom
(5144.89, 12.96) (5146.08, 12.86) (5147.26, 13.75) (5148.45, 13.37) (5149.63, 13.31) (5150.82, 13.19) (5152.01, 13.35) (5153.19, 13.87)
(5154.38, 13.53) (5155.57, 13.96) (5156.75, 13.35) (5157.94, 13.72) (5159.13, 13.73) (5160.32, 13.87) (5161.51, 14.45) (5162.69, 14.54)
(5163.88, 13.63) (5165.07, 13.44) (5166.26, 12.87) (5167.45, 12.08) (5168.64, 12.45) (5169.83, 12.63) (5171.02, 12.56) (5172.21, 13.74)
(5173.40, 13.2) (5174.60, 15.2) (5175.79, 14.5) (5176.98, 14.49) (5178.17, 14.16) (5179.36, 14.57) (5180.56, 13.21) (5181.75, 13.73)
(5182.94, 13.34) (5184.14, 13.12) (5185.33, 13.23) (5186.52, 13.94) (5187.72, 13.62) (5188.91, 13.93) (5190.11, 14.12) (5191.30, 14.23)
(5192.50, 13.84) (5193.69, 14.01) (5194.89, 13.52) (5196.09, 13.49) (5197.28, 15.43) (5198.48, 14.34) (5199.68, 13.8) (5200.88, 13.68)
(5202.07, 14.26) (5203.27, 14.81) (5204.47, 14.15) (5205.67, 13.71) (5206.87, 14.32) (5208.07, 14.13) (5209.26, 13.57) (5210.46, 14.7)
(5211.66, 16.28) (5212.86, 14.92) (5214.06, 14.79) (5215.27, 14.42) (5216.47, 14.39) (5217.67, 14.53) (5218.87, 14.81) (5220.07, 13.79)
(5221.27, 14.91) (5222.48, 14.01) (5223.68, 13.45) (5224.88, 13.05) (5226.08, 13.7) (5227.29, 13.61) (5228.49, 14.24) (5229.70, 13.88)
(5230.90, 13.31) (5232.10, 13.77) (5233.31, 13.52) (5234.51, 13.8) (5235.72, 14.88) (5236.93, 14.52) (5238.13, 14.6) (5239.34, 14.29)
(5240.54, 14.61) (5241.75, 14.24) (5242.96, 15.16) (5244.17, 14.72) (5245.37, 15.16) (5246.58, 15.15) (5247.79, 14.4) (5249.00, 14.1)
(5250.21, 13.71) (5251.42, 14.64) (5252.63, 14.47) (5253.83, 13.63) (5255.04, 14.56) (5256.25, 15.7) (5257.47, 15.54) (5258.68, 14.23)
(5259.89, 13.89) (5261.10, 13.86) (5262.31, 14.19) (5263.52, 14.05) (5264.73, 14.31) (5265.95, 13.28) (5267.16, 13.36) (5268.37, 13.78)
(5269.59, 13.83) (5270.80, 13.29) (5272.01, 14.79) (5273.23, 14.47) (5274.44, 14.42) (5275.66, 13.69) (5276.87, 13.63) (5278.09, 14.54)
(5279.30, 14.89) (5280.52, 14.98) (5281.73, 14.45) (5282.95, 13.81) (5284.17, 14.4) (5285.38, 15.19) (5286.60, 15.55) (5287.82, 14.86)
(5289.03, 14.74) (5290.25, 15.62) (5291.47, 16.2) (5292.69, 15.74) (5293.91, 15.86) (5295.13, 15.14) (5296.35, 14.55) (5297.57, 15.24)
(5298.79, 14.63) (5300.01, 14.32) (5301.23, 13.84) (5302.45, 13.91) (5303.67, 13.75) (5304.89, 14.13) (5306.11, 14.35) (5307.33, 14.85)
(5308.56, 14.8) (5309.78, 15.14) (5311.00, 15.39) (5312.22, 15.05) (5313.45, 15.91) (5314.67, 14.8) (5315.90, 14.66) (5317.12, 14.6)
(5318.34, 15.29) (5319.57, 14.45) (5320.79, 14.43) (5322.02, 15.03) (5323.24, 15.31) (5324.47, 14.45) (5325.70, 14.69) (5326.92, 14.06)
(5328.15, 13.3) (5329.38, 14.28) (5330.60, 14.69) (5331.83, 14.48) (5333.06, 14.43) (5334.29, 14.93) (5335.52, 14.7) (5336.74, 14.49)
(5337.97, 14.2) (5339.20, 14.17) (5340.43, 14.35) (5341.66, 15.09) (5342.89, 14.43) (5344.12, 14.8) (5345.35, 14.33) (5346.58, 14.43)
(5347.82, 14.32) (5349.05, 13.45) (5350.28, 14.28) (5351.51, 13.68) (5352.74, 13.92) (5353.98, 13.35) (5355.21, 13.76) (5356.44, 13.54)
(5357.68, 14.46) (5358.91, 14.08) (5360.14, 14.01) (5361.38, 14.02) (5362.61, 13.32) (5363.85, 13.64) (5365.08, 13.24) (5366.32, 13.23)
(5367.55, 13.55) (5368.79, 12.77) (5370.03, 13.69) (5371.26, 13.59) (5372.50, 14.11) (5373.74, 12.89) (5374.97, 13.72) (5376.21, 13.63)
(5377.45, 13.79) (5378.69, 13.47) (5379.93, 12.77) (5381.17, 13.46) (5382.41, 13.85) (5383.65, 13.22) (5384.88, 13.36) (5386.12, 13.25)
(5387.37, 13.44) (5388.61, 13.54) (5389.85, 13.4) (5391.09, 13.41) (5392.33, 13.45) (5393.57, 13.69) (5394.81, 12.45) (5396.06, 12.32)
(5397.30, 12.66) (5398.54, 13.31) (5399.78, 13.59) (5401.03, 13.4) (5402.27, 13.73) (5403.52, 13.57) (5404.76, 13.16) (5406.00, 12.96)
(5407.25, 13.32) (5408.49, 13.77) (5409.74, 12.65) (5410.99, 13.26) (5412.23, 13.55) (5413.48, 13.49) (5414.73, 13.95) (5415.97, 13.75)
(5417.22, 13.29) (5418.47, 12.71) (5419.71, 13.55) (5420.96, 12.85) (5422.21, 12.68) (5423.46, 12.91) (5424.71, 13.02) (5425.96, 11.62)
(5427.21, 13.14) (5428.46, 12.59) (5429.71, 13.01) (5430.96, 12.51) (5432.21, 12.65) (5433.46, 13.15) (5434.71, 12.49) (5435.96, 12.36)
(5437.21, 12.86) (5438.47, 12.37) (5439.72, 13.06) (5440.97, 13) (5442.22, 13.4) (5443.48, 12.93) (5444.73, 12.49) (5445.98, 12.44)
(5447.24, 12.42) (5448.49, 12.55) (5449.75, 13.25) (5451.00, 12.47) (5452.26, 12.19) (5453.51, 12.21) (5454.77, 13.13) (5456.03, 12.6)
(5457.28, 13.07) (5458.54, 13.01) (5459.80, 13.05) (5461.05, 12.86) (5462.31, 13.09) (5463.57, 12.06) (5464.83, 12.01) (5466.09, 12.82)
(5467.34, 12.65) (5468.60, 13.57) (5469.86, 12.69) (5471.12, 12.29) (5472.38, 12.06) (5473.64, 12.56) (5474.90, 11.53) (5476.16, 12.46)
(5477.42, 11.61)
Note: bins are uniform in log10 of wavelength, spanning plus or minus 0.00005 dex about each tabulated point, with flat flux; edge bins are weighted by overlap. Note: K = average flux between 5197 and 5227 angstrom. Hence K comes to 14.3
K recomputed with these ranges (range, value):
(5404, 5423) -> 13.3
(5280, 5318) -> 14.9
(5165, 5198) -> 13.7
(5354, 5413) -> 13.4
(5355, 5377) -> 13.6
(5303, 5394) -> 14.1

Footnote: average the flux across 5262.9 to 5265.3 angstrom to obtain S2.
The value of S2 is 14.2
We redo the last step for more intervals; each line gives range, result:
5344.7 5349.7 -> 14.1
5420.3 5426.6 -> 12.6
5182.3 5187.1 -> 13.4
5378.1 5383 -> 13.4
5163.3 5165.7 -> 13.5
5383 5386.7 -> 13.3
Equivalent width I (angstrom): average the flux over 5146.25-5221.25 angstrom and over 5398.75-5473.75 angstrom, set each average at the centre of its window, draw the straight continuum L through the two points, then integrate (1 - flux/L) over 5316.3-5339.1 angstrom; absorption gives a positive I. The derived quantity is -2.1 angstrom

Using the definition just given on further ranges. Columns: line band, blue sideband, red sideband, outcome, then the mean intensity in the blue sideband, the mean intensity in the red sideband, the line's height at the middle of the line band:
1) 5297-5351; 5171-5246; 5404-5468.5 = -4.2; 14.1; 12.9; 13.5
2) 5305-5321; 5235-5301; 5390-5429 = -0.9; 14.5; 13.2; 14.1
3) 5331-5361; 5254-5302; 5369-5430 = -0.9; 14.5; 13.3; 13.8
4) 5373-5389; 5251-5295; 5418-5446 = -0.1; 14.5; 12.8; 13.3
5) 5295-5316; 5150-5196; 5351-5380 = -1.6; 13.7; 13.6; 13.6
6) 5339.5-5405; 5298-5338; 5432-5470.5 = 1.0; 14.6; 12.7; 13.8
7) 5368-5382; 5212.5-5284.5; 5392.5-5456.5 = -0.1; 14.2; 13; 13.3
